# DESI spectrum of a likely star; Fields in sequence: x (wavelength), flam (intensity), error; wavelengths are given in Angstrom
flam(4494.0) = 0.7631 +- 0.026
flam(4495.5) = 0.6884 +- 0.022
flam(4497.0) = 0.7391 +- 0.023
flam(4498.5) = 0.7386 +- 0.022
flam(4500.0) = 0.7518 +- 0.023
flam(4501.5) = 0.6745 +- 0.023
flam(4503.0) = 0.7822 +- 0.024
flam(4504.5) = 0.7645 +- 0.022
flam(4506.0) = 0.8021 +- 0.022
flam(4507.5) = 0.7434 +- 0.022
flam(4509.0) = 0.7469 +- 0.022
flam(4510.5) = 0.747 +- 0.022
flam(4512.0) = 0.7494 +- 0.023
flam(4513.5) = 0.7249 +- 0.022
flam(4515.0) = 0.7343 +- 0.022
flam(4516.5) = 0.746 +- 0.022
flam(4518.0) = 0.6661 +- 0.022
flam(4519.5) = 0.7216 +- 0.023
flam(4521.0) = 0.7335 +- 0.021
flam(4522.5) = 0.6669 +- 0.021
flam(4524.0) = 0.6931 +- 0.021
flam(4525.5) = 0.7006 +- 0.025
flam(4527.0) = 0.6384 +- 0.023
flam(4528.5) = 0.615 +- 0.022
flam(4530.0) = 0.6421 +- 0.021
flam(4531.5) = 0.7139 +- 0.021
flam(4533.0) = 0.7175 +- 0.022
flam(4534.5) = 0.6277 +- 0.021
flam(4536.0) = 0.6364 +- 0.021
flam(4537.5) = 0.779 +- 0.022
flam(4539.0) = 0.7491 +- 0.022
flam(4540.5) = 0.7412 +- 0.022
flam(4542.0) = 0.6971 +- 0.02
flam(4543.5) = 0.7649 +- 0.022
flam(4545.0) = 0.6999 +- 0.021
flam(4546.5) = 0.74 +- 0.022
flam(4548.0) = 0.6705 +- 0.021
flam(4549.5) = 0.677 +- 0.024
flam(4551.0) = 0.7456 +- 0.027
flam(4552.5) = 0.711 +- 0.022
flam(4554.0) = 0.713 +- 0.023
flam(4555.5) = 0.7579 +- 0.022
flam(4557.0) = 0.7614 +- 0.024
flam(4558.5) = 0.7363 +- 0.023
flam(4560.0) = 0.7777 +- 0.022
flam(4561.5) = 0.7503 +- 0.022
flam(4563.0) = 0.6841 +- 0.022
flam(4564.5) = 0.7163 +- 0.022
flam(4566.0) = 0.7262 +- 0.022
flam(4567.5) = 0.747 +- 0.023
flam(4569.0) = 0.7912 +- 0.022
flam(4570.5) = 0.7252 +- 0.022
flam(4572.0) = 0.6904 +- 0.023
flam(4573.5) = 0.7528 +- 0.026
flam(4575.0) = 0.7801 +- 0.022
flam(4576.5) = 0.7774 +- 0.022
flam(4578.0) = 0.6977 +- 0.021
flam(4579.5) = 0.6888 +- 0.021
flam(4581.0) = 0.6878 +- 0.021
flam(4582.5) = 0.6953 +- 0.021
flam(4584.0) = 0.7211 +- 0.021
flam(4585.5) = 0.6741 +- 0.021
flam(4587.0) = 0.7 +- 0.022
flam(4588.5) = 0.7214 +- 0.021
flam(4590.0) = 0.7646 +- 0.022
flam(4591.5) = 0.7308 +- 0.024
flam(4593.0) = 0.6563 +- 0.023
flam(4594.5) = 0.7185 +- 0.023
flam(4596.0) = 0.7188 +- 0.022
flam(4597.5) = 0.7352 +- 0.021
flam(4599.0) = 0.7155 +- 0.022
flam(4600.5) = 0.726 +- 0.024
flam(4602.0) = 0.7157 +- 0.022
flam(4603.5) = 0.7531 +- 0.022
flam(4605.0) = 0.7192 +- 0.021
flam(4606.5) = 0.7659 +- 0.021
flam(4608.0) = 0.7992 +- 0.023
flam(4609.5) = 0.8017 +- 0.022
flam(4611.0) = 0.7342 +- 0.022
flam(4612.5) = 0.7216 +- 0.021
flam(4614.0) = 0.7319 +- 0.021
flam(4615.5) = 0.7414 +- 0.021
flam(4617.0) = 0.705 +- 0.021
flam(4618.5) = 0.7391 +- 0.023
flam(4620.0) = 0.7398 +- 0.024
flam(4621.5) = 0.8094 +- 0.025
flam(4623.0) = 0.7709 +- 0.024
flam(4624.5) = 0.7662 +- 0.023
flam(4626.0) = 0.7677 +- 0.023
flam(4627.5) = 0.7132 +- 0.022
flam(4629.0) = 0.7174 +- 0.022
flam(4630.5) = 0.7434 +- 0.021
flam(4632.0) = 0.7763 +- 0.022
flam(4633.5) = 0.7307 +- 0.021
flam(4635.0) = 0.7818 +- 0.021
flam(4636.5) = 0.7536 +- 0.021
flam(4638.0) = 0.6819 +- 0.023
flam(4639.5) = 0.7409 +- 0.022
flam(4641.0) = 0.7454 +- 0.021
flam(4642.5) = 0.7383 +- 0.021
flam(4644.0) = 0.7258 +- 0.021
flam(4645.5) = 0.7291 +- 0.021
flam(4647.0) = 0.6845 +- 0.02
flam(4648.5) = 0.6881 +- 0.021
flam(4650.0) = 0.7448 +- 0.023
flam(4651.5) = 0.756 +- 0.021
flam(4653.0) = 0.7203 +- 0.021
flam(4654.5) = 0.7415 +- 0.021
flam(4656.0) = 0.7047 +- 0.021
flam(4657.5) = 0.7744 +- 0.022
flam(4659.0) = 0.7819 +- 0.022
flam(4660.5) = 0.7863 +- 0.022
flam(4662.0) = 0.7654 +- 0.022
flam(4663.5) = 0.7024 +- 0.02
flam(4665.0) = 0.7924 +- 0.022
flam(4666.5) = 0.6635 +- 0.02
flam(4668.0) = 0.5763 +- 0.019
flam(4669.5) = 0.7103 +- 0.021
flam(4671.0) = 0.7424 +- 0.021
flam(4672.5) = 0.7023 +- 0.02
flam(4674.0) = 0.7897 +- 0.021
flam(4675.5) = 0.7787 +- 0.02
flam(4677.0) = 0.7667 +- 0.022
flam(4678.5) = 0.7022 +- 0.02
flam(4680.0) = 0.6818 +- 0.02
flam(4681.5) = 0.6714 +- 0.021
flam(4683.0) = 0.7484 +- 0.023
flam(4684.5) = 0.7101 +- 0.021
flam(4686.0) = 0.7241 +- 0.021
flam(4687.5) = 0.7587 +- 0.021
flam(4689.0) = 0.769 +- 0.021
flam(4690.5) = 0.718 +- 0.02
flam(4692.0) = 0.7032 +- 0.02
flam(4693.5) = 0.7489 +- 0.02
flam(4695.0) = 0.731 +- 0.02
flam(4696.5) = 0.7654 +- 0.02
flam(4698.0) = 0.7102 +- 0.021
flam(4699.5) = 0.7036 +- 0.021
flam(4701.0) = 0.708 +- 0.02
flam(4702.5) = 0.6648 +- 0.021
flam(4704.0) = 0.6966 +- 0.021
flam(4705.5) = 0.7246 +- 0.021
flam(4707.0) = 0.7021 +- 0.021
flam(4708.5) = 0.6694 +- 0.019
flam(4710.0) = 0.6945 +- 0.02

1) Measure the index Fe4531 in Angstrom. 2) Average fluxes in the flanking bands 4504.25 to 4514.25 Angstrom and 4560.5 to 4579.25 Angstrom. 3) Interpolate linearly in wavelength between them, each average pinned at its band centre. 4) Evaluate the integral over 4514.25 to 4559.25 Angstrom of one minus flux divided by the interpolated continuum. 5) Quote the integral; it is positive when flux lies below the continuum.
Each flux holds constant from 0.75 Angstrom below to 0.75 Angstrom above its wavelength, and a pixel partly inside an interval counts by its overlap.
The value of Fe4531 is 2.3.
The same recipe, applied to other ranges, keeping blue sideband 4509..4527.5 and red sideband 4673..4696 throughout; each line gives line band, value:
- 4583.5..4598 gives 0.2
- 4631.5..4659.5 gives -0.3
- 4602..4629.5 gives -0.9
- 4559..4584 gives -0.4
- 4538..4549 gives -0.1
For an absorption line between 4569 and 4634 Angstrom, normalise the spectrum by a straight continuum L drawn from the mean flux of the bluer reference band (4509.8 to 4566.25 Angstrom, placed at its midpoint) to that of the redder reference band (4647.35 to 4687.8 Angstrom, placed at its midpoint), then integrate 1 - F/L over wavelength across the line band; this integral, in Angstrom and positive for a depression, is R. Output -1.3 Angstrom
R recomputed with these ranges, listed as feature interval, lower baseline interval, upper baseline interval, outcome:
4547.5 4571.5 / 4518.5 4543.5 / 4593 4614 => -0.7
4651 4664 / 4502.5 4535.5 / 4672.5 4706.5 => -0.5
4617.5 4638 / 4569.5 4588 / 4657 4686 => -0.8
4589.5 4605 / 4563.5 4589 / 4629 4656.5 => 0.1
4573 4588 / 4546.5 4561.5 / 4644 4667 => 0.3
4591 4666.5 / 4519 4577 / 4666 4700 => -2.1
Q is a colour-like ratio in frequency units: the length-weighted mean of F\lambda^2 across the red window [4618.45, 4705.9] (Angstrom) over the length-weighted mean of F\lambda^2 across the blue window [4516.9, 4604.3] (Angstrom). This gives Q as 1.07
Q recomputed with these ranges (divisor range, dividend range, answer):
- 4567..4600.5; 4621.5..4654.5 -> 1.05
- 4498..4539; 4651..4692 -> 1.09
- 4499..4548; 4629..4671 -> 1.08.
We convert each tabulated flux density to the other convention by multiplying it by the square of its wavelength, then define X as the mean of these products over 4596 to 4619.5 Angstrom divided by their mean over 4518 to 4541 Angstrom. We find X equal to 1.11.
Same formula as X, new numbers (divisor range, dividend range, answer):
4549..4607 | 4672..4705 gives 1.05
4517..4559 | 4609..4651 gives 1.09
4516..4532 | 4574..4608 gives 1.09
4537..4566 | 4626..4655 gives 1.04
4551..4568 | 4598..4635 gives 1.04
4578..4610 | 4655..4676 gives 1.05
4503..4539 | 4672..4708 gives 1.10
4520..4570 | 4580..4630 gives 1.05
